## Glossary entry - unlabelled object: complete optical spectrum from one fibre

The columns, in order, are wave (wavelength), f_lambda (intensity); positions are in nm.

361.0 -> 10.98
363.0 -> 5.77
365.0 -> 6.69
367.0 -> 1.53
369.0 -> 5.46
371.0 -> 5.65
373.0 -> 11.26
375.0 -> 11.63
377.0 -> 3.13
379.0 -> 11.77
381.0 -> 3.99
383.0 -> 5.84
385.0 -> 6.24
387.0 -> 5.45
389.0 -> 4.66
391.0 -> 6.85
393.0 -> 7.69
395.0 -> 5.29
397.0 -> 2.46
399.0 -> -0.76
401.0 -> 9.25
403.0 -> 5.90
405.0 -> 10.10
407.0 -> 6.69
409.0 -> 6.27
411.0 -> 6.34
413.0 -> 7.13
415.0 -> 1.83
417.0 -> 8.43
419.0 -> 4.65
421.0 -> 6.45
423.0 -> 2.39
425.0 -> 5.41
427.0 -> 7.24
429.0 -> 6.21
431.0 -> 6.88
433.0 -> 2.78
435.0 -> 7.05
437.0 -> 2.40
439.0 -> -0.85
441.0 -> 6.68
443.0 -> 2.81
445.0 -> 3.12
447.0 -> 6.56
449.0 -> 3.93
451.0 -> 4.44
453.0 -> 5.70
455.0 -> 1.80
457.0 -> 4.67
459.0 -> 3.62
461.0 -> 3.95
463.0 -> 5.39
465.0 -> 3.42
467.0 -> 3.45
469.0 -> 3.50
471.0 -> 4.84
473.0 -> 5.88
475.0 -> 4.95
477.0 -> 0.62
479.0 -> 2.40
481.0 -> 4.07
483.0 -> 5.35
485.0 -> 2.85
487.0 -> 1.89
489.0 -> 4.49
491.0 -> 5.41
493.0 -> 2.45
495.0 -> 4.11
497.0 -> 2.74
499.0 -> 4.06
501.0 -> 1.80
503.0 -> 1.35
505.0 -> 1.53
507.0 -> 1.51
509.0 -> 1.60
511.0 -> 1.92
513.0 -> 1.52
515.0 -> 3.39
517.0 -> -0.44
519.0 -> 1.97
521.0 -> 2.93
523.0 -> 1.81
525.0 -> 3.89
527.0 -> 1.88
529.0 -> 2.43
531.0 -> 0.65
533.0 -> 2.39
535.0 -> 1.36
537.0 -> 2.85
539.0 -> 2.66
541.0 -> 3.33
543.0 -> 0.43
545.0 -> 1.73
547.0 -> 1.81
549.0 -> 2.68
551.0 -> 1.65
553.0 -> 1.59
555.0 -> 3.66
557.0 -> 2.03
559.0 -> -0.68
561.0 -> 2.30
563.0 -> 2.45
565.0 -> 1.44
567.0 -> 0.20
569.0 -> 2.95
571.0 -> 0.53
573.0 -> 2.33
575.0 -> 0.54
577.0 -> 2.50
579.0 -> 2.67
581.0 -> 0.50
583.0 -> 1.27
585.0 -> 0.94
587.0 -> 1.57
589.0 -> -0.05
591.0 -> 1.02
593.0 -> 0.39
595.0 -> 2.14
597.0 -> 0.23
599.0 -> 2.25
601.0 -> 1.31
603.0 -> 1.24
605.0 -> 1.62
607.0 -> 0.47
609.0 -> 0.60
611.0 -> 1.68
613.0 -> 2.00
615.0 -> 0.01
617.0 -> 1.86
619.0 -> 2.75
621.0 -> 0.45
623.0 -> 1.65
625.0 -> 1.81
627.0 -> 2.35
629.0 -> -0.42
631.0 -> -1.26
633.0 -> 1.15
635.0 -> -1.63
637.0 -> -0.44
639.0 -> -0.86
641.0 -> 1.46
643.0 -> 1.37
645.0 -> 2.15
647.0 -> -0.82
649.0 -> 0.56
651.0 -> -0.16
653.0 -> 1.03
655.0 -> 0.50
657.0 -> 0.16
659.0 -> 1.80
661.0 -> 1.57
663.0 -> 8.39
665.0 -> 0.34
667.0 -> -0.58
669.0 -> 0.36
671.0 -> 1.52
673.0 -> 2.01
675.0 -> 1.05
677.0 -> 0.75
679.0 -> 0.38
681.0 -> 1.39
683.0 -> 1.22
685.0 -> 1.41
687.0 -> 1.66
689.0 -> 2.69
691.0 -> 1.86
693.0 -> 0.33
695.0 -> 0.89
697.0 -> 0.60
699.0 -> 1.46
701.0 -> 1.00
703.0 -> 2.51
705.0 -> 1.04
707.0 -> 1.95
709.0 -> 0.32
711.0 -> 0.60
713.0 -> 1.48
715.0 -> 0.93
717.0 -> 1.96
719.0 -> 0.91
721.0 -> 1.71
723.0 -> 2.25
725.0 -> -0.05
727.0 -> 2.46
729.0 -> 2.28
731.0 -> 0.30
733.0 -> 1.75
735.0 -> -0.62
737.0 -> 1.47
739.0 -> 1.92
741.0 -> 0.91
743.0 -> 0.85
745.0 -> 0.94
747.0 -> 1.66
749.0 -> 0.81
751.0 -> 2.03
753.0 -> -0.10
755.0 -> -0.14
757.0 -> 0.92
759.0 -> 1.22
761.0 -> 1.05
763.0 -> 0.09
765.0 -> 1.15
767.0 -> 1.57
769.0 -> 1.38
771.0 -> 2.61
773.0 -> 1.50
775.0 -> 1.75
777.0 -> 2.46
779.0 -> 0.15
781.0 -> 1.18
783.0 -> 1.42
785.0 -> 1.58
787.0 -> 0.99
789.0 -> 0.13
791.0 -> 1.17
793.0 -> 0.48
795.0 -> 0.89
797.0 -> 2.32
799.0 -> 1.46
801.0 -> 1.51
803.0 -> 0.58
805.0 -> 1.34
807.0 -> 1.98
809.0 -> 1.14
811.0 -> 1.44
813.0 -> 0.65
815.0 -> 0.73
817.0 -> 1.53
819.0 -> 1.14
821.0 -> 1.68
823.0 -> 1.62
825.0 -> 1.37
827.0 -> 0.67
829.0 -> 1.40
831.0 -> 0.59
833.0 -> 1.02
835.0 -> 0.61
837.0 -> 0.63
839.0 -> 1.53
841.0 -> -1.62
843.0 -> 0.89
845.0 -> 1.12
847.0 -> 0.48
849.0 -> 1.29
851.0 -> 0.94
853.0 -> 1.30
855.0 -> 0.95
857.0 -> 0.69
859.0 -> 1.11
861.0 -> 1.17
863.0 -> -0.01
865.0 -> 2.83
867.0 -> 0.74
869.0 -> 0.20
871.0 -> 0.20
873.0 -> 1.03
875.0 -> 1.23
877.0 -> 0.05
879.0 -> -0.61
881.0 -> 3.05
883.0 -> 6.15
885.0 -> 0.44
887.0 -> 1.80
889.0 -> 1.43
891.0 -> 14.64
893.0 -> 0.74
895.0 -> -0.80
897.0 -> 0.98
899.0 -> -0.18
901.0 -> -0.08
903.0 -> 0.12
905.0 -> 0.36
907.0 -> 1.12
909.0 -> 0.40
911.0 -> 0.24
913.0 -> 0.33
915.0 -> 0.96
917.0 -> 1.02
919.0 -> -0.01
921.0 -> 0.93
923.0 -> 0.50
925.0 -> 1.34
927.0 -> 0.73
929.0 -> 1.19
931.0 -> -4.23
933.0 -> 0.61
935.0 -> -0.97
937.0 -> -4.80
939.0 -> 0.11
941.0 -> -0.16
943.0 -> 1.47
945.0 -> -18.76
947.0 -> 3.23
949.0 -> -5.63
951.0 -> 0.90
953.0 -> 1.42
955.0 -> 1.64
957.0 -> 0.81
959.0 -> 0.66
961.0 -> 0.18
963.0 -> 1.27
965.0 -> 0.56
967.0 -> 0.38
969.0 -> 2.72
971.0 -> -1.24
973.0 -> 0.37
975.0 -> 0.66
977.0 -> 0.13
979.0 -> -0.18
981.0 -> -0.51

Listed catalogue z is 0.778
